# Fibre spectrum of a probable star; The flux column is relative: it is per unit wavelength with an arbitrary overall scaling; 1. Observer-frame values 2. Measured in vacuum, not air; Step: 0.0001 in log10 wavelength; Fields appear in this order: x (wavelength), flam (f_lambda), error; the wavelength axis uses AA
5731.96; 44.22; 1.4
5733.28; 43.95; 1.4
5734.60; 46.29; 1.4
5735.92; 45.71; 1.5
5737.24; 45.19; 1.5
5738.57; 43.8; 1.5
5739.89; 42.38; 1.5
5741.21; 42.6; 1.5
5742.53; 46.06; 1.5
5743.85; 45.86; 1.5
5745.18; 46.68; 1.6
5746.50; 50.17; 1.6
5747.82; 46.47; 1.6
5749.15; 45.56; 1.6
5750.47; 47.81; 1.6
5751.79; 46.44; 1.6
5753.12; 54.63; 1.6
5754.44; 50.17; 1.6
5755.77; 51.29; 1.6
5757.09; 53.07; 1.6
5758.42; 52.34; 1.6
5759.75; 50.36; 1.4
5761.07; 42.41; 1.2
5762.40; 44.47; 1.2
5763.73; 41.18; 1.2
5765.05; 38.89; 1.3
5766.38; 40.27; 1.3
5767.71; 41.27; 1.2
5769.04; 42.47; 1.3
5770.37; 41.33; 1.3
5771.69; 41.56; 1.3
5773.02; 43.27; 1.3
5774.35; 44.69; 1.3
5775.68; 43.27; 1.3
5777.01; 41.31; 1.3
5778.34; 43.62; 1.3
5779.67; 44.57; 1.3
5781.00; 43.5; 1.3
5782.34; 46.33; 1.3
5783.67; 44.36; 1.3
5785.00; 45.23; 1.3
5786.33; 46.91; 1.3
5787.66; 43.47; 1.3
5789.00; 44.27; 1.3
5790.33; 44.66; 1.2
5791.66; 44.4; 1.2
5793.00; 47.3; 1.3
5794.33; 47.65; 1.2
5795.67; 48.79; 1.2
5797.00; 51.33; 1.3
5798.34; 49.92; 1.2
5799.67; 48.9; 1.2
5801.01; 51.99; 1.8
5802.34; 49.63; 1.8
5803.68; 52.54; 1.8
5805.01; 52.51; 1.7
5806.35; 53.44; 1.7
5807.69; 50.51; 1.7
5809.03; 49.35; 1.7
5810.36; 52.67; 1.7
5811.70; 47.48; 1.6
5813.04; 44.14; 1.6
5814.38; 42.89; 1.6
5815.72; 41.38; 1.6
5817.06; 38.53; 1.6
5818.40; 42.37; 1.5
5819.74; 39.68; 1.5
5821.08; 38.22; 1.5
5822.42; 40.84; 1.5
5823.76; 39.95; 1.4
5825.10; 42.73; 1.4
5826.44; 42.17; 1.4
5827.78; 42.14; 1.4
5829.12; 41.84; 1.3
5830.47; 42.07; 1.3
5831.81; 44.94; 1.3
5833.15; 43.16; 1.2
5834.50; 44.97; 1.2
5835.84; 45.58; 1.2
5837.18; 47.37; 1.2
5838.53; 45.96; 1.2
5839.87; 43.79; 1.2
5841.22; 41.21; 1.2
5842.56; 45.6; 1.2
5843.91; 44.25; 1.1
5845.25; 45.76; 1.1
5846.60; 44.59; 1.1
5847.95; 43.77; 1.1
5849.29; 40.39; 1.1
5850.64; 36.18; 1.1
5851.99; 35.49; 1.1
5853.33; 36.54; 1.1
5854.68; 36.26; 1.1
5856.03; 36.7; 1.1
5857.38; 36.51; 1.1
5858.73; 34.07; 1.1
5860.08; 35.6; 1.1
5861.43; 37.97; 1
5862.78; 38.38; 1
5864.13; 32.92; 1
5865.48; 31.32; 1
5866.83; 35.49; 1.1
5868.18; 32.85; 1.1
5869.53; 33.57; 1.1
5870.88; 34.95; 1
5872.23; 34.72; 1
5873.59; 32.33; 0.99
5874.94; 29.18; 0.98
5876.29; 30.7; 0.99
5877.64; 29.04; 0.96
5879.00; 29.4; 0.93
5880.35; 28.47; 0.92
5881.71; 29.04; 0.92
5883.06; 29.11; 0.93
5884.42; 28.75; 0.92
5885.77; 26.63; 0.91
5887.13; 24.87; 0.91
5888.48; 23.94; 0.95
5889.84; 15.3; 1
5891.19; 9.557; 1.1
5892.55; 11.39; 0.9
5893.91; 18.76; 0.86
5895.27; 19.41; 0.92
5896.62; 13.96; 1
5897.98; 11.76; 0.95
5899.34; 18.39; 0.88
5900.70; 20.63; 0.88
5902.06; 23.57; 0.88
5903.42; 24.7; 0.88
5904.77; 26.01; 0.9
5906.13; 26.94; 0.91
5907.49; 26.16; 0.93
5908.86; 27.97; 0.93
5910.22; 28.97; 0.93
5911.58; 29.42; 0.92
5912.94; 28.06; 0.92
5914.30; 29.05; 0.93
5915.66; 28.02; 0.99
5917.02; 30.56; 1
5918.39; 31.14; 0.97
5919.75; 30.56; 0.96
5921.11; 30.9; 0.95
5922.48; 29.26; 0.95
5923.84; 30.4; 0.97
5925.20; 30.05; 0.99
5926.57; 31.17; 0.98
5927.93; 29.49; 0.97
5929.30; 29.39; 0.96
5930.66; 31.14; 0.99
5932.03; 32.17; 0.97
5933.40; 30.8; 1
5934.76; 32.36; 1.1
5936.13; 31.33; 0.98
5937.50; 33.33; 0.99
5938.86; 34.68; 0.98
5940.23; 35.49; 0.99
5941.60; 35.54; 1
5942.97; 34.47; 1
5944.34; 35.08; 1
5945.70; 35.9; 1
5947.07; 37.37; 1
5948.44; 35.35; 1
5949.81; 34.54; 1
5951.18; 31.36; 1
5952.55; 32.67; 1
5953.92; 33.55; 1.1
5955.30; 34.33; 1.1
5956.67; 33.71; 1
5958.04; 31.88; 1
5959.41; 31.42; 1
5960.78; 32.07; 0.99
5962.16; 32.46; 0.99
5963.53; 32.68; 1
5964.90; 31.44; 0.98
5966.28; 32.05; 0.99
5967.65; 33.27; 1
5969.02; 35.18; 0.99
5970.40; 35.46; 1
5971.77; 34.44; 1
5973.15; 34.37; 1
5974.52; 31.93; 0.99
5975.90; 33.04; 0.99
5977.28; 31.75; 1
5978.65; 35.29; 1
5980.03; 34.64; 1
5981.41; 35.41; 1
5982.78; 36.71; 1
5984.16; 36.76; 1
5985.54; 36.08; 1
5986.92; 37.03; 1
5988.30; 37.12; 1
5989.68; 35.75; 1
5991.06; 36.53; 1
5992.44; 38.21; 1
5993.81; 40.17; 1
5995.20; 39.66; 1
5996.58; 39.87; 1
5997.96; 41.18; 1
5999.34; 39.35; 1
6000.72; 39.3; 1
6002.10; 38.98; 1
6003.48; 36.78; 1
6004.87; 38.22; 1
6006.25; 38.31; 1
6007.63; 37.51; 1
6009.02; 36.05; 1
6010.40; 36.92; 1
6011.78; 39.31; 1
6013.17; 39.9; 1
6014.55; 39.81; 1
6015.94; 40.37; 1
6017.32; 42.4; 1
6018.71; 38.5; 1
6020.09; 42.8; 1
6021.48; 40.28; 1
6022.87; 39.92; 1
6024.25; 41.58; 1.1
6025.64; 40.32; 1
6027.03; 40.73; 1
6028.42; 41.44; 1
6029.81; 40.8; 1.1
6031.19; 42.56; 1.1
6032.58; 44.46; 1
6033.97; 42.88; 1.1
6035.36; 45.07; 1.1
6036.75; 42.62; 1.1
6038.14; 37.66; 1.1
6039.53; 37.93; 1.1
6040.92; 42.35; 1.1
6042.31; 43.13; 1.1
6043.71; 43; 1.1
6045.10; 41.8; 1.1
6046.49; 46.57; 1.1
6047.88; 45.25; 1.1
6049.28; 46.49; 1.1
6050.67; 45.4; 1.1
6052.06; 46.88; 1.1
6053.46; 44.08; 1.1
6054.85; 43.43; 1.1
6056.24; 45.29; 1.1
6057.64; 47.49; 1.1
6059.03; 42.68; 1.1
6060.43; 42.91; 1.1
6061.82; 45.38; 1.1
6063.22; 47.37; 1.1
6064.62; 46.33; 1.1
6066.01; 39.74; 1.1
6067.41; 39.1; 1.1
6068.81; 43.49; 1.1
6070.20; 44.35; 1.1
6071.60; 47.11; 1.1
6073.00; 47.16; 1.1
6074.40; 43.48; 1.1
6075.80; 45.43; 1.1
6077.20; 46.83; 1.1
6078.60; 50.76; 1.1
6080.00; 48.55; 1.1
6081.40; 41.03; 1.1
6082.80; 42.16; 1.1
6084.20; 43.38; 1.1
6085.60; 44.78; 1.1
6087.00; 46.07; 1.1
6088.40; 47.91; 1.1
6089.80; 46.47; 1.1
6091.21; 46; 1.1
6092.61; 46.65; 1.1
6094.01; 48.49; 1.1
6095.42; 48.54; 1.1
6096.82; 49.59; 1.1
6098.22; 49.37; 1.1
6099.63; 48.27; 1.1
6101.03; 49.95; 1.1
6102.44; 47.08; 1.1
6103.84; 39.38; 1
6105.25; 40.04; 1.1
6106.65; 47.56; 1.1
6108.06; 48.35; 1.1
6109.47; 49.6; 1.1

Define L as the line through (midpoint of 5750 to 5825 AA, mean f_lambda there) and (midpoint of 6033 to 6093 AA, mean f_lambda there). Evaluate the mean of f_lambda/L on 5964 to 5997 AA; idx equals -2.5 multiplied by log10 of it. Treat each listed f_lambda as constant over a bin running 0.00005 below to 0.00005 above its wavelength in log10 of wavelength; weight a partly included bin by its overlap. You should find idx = 0.255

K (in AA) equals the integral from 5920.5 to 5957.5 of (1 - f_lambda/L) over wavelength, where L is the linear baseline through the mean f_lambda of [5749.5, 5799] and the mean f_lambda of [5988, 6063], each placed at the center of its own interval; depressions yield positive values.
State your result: 8.6 AA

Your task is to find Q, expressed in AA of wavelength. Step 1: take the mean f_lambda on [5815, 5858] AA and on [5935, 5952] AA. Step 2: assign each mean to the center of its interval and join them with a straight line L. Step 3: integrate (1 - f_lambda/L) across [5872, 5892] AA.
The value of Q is 6.31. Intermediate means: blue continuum 41.6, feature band 26.5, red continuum 34.5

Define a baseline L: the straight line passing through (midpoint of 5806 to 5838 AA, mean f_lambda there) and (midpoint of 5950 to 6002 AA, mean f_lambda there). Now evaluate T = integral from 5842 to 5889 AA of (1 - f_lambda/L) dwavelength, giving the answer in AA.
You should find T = 8.1 AA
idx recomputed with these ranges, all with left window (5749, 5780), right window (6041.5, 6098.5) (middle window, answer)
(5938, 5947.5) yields 0.27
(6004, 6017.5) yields 0.17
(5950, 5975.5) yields 0.34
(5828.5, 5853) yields 0.05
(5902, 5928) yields 0.49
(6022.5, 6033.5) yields 0.09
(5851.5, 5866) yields 0.26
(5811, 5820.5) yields 0.07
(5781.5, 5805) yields -0.05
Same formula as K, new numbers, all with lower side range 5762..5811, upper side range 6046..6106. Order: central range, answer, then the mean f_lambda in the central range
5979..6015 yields 6.13 AA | 37.9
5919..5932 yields 4.38 AA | 30.4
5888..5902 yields 8.95 AA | 16.5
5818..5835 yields 1.50 AA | 41.9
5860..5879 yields 5.21 AA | 33.3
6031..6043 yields 0.93 AA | 42.1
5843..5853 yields 0.98 AA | 41.4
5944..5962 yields 4.72 AA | 33.7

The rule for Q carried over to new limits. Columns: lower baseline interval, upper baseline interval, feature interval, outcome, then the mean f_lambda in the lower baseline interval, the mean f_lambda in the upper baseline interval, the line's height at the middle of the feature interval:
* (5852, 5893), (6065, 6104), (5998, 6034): 0.81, 30.4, 45.9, 40.9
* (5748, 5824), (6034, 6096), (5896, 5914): 8.58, 45.8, 44.7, 45.3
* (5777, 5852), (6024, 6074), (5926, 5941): 4.16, 45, 43.5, 44.2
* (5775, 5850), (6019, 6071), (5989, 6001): 1.28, 45.2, 43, 43.5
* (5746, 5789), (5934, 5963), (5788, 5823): -3.09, 45.4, 33.7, 42.9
